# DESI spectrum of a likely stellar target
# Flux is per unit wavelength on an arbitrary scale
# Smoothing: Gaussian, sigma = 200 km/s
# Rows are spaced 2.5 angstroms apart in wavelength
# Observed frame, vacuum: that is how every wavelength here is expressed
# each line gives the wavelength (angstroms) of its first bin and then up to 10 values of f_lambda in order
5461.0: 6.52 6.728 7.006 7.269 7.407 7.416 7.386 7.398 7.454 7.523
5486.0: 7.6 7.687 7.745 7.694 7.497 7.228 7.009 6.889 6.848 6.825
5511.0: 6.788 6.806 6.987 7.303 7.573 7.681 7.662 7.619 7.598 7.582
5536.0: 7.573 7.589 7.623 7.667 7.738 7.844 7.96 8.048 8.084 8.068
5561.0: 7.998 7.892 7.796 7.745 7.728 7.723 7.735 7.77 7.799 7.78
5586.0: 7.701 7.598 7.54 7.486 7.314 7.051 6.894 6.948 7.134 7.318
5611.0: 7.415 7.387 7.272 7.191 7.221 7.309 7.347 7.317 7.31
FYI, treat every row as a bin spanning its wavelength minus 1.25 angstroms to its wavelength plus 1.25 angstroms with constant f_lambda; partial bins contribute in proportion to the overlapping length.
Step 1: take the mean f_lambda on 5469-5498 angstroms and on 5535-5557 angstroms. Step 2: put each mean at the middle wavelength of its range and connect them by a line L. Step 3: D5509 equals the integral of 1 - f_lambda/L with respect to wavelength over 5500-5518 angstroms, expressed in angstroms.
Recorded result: 1.7 angstroms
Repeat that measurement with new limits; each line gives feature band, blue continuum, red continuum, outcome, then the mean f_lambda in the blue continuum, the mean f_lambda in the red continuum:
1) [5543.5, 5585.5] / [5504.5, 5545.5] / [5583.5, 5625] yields -2.9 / 7.36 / 7.31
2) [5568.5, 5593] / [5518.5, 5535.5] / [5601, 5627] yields -1.1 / 7.59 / 7.24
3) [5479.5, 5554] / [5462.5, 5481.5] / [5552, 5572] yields 1.4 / 7.26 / 7.92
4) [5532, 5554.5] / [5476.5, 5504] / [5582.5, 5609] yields -1.0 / 7.44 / 7.34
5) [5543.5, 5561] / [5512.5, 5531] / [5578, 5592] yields -0.9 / 7.4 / 7.7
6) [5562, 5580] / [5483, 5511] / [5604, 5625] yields -1.2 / 7.29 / 7.27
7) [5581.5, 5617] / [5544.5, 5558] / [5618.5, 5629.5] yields 0.7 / 7.94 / 7.29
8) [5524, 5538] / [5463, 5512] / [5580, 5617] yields -0.6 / 7.28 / 7.37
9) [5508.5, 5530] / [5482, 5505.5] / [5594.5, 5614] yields 0.2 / 7.41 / 7.18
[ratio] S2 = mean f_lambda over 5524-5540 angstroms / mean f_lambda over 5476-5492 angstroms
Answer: 1.0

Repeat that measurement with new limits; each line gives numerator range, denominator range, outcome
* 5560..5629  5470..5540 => 1.01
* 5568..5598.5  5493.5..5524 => 1.07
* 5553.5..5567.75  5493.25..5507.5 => 1.11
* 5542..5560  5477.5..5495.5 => 1.04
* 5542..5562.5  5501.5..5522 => 1.13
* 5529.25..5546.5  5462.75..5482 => 1.05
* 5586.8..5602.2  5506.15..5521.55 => 1.05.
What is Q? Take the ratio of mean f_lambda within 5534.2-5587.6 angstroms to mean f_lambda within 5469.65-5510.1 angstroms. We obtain 1.1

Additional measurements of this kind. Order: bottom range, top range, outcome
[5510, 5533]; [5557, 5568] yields 1.08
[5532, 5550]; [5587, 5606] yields 0.95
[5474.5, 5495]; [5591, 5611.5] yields 0.95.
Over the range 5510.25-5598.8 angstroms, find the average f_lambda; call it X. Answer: 7.63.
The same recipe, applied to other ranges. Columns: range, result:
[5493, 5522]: 7.1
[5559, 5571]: 7.86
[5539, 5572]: 7.86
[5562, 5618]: 7.5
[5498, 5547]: 7.33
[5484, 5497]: 7.64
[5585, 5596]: 7.55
